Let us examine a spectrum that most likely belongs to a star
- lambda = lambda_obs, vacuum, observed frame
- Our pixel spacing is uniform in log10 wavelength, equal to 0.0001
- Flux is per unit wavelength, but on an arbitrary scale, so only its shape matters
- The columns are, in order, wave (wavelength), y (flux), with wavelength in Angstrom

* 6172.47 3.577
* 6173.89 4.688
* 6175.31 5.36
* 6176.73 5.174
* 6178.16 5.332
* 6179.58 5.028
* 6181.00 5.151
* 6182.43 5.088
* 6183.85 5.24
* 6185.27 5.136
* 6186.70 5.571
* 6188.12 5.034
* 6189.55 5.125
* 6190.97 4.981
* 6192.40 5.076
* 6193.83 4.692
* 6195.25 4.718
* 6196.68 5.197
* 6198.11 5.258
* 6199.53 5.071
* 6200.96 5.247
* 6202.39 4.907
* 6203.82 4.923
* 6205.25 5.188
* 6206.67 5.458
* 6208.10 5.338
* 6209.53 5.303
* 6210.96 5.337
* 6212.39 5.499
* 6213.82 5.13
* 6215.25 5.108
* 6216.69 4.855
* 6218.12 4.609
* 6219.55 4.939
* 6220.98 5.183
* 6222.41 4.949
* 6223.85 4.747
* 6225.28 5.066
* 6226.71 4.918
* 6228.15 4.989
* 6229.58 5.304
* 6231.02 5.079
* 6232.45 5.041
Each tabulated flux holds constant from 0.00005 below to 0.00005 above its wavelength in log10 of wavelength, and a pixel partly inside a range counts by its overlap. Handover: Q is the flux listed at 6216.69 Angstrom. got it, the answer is 4.855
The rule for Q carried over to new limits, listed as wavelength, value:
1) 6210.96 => 5.337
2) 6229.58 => 5.304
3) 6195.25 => 4.718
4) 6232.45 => 5.041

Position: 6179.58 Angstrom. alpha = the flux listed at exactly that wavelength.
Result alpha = 5.028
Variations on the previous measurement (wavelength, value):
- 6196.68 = 5.197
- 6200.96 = 5.247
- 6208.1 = 5.338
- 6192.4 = 5.076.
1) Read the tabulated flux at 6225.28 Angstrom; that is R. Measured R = 5.066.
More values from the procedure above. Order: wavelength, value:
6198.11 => 5.258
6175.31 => 5.36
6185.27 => 5.136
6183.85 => 5.24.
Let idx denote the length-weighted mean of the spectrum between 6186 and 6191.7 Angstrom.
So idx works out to 5.18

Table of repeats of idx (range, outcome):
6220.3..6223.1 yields 5.07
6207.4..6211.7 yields 5.33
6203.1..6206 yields 5.07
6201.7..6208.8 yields 5.17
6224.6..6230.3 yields 5.07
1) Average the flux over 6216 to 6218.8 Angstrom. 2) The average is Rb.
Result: 4.74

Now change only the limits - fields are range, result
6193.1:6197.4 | 4.87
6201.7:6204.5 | 4.91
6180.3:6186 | 5.15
